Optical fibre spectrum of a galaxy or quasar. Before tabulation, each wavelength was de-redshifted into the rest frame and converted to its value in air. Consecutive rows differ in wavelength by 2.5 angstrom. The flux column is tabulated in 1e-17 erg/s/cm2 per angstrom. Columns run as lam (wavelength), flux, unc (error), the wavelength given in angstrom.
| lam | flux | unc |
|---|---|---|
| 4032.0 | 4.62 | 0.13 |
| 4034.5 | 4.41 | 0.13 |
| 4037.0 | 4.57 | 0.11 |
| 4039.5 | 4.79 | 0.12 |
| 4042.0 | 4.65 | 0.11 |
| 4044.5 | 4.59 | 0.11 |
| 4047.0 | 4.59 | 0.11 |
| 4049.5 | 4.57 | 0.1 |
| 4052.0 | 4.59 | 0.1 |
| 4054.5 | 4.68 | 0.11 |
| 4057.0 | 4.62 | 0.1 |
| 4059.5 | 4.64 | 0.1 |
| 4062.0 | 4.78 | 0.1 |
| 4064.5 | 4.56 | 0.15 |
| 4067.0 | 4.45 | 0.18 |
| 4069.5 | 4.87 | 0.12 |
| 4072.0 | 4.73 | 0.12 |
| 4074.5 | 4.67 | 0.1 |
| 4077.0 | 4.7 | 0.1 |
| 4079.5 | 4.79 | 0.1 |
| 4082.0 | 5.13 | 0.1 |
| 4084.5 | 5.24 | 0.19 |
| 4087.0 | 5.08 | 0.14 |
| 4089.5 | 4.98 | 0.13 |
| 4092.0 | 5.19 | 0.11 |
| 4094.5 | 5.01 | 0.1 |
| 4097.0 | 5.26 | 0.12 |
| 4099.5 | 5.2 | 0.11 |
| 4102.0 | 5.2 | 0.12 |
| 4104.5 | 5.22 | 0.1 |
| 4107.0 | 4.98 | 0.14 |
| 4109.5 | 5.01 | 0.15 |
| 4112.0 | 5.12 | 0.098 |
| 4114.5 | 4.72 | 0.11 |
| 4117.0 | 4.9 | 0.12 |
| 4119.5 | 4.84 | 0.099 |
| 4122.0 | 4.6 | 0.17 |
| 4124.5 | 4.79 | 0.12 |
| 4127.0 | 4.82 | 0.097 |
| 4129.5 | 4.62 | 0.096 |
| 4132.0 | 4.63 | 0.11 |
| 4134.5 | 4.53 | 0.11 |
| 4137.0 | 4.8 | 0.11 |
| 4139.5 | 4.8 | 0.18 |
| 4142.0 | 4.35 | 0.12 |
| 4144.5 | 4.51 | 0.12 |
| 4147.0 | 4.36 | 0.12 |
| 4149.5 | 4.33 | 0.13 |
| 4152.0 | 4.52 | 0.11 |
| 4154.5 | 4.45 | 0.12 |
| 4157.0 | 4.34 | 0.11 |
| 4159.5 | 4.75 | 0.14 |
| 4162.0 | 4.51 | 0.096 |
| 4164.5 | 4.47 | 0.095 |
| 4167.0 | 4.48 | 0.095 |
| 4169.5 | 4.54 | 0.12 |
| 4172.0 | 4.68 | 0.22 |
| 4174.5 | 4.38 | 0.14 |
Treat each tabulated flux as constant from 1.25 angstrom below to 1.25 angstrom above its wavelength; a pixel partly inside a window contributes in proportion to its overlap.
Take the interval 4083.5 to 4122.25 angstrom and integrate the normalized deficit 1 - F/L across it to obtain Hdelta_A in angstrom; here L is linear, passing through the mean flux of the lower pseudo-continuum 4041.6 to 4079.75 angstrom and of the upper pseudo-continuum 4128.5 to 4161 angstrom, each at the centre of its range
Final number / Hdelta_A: -3.8 angstrom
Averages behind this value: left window 4.65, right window 4.54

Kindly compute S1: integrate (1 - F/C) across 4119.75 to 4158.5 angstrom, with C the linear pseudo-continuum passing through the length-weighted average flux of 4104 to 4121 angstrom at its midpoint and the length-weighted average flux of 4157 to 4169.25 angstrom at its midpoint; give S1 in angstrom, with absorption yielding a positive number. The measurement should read 1.3 angstrom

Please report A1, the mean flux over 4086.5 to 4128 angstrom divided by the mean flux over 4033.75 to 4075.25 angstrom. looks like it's 1.08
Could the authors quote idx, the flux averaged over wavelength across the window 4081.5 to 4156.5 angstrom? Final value 4.83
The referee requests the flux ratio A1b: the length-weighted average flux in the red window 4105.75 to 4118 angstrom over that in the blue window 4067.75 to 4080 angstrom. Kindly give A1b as 1.0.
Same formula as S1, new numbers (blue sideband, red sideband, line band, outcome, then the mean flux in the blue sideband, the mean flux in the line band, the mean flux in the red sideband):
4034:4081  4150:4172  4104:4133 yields -1.76 angstrom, 4.65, 4.85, 4.51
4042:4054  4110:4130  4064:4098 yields -1.52 angstrom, 4.6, 4.91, 4.82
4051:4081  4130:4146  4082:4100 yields -1.87 angstrom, 4.68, 5.13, 4.6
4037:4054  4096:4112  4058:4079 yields 0.66 angstrom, 4.63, 4.68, 5.14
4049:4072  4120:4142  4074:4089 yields -0.94 angstrom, 4.65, 4.95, 4.68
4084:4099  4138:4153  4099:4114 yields -0.46 angstrom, 5.12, 5.1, 4.48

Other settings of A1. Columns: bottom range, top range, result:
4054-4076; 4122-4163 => 0.98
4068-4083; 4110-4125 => 1.01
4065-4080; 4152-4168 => 0.96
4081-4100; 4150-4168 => 0.88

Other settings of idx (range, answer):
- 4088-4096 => 5.07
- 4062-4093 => 4.86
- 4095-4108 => 5.17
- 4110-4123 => 4.85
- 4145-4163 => 4.47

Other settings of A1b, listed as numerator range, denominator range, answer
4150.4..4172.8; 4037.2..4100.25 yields 0.94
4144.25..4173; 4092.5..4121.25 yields 0.89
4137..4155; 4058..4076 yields 0.96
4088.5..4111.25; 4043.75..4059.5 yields 1.11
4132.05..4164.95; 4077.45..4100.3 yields 0.89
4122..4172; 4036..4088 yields 0.97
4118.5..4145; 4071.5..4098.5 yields 0.94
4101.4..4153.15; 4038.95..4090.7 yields 1.00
